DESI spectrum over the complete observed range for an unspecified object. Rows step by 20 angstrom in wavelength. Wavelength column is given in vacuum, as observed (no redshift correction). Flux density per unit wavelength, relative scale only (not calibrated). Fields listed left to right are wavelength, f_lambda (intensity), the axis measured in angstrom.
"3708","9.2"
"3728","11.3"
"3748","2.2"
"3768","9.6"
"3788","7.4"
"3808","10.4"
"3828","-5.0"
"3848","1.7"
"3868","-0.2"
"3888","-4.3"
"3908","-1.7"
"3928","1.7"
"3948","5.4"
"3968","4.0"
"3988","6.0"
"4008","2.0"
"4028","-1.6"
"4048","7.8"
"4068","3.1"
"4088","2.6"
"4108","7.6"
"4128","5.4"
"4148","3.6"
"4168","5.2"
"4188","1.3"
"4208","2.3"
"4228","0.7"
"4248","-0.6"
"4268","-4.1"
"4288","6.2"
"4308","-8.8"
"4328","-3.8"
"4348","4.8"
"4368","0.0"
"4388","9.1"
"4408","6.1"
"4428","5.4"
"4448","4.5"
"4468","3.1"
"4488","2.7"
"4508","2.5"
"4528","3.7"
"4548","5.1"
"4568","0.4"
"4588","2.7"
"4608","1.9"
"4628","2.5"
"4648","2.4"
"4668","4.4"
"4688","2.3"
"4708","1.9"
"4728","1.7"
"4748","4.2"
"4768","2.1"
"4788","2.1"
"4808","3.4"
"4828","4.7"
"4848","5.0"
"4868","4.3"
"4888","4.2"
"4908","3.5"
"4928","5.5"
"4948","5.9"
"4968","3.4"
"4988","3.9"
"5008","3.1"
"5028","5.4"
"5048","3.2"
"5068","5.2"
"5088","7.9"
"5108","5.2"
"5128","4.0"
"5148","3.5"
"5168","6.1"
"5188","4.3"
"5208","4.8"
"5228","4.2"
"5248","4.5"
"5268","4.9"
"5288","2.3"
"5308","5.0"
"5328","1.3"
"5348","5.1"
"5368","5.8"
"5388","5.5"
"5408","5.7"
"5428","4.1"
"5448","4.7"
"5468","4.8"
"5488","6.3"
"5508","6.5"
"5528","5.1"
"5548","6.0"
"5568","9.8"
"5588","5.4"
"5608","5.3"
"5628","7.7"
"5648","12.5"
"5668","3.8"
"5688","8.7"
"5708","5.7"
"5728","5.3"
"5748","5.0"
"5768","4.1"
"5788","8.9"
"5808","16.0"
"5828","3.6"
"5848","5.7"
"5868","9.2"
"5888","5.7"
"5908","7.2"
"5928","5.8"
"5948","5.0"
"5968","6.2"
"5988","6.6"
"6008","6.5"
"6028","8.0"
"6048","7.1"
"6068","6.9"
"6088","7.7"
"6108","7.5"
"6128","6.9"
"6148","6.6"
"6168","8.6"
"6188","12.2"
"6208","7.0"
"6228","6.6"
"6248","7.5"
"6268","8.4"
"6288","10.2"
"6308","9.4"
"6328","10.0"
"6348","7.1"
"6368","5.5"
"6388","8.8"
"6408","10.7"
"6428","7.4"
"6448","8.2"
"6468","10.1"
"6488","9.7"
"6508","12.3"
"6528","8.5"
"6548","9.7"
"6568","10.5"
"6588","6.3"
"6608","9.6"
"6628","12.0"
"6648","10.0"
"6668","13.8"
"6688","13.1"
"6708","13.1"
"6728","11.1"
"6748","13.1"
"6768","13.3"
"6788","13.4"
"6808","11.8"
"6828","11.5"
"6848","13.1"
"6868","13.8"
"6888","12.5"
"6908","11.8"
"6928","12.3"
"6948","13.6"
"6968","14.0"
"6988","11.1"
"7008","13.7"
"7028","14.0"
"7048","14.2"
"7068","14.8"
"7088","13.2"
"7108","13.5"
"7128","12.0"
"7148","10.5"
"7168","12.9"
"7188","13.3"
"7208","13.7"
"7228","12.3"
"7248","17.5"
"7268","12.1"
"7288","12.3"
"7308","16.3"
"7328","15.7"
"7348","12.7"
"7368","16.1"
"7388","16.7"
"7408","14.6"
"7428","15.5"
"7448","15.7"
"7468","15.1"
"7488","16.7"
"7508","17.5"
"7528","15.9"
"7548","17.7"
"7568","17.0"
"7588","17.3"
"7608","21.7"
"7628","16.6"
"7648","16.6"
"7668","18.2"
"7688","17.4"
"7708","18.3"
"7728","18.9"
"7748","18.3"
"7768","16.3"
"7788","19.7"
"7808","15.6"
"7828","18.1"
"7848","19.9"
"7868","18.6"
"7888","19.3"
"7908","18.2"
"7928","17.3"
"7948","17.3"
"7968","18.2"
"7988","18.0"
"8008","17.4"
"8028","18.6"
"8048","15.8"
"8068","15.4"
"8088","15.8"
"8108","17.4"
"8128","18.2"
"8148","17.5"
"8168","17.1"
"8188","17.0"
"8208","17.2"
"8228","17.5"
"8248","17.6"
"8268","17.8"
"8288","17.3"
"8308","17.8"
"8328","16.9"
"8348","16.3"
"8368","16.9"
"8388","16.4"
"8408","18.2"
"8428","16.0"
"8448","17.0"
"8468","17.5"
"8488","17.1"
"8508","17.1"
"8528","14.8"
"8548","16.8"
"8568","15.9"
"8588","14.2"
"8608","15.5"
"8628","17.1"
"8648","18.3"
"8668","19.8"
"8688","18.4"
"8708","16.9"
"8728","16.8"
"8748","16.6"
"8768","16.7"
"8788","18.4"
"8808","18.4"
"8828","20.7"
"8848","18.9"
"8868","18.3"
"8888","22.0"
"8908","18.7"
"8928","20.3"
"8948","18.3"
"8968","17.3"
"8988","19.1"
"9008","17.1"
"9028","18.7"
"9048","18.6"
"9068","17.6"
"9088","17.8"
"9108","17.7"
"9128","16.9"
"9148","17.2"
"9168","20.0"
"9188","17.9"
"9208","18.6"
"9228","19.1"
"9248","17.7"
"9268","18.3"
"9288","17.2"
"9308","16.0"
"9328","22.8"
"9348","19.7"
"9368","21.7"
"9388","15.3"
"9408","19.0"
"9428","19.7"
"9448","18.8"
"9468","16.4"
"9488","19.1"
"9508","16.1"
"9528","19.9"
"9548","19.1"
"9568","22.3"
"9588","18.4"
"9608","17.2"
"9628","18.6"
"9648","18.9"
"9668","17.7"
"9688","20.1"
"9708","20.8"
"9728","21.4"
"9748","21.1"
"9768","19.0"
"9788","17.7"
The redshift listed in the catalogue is 0.661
